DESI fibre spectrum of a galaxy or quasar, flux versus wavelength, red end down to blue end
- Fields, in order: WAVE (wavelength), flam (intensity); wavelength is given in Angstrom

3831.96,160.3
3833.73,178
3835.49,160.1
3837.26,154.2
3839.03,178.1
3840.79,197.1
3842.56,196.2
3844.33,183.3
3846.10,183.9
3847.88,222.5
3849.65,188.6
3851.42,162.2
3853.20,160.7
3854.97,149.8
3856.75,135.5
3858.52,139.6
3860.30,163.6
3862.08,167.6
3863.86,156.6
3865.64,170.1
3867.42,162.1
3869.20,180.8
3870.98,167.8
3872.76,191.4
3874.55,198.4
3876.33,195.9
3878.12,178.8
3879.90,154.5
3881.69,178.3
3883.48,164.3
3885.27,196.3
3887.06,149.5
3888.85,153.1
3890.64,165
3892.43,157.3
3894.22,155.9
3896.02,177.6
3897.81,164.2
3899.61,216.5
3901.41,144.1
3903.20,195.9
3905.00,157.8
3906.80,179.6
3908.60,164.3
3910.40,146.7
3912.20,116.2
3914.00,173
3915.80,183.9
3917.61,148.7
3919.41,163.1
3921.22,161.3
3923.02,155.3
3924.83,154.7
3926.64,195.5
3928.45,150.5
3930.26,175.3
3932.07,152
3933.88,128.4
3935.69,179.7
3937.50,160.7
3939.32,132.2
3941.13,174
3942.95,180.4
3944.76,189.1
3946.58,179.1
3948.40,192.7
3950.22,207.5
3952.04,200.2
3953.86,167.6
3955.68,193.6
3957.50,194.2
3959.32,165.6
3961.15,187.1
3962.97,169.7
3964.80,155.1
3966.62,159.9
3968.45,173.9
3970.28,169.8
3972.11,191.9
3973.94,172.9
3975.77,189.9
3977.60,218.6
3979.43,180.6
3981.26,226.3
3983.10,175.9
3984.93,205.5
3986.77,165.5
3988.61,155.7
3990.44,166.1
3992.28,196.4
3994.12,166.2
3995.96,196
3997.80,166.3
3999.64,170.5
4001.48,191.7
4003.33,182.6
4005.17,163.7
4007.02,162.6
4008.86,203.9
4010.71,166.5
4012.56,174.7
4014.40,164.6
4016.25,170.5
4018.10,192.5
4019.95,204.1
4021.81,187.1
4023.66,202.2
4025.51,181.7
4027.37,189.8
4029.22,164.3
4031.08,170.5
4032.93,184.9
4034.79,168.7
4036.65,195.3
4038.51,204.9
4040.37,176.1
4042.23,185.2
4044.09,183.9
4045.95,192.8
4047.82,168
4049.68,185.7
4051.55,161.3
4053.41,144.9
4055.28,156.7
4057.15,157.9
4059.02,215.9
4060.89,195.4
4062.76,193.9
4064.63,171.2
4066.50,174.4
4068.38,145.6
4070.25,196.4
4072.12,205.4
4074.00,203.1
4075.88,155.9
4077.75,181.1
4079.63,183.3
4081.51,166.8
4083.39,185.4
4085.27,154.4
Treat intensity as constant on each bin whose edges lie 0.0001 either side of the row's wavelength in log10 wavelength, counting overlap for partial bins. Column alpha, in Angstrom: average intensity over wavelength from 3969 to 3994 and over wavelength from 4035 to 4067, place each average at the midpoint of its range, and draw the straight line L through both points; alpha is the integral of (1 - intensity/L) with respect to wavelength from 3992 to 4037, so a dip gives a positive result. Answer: 0.6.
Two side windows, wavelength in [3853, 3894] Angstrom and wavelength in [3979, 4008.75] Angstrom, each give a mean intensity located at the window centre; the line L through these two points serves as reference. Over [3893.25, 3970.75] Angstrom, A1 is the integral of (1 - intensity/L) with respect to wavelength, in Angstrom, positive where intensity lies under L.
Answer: 1.6 Angstrom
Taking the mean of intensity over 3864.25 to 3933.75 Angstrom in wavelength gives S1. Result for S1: 168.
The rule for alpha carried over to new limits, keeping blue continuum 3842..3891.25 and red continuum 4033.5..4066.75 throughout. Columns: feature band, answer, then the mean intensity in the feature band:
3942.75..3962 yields -1.3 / 187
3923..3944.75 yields 1.5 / 163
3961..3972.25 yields 0.4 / 170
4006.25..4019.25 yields 0.1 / 177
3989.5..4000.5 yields 0.0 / 177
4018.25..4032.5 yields -0.6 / 186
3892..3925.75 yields 1.9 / 164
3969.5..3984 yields -1.2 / 191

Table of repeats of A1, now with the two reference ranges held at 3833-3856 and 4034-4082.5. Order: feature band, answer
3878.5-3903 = 1.34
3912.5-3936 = 2.23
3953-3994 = -0.42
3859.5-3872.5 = 0.72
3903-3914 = 1.20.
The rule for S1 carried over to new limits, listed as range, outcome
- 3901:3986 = 173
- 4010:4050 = 183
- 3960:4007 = 179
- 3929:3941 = 156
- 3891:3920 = 165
